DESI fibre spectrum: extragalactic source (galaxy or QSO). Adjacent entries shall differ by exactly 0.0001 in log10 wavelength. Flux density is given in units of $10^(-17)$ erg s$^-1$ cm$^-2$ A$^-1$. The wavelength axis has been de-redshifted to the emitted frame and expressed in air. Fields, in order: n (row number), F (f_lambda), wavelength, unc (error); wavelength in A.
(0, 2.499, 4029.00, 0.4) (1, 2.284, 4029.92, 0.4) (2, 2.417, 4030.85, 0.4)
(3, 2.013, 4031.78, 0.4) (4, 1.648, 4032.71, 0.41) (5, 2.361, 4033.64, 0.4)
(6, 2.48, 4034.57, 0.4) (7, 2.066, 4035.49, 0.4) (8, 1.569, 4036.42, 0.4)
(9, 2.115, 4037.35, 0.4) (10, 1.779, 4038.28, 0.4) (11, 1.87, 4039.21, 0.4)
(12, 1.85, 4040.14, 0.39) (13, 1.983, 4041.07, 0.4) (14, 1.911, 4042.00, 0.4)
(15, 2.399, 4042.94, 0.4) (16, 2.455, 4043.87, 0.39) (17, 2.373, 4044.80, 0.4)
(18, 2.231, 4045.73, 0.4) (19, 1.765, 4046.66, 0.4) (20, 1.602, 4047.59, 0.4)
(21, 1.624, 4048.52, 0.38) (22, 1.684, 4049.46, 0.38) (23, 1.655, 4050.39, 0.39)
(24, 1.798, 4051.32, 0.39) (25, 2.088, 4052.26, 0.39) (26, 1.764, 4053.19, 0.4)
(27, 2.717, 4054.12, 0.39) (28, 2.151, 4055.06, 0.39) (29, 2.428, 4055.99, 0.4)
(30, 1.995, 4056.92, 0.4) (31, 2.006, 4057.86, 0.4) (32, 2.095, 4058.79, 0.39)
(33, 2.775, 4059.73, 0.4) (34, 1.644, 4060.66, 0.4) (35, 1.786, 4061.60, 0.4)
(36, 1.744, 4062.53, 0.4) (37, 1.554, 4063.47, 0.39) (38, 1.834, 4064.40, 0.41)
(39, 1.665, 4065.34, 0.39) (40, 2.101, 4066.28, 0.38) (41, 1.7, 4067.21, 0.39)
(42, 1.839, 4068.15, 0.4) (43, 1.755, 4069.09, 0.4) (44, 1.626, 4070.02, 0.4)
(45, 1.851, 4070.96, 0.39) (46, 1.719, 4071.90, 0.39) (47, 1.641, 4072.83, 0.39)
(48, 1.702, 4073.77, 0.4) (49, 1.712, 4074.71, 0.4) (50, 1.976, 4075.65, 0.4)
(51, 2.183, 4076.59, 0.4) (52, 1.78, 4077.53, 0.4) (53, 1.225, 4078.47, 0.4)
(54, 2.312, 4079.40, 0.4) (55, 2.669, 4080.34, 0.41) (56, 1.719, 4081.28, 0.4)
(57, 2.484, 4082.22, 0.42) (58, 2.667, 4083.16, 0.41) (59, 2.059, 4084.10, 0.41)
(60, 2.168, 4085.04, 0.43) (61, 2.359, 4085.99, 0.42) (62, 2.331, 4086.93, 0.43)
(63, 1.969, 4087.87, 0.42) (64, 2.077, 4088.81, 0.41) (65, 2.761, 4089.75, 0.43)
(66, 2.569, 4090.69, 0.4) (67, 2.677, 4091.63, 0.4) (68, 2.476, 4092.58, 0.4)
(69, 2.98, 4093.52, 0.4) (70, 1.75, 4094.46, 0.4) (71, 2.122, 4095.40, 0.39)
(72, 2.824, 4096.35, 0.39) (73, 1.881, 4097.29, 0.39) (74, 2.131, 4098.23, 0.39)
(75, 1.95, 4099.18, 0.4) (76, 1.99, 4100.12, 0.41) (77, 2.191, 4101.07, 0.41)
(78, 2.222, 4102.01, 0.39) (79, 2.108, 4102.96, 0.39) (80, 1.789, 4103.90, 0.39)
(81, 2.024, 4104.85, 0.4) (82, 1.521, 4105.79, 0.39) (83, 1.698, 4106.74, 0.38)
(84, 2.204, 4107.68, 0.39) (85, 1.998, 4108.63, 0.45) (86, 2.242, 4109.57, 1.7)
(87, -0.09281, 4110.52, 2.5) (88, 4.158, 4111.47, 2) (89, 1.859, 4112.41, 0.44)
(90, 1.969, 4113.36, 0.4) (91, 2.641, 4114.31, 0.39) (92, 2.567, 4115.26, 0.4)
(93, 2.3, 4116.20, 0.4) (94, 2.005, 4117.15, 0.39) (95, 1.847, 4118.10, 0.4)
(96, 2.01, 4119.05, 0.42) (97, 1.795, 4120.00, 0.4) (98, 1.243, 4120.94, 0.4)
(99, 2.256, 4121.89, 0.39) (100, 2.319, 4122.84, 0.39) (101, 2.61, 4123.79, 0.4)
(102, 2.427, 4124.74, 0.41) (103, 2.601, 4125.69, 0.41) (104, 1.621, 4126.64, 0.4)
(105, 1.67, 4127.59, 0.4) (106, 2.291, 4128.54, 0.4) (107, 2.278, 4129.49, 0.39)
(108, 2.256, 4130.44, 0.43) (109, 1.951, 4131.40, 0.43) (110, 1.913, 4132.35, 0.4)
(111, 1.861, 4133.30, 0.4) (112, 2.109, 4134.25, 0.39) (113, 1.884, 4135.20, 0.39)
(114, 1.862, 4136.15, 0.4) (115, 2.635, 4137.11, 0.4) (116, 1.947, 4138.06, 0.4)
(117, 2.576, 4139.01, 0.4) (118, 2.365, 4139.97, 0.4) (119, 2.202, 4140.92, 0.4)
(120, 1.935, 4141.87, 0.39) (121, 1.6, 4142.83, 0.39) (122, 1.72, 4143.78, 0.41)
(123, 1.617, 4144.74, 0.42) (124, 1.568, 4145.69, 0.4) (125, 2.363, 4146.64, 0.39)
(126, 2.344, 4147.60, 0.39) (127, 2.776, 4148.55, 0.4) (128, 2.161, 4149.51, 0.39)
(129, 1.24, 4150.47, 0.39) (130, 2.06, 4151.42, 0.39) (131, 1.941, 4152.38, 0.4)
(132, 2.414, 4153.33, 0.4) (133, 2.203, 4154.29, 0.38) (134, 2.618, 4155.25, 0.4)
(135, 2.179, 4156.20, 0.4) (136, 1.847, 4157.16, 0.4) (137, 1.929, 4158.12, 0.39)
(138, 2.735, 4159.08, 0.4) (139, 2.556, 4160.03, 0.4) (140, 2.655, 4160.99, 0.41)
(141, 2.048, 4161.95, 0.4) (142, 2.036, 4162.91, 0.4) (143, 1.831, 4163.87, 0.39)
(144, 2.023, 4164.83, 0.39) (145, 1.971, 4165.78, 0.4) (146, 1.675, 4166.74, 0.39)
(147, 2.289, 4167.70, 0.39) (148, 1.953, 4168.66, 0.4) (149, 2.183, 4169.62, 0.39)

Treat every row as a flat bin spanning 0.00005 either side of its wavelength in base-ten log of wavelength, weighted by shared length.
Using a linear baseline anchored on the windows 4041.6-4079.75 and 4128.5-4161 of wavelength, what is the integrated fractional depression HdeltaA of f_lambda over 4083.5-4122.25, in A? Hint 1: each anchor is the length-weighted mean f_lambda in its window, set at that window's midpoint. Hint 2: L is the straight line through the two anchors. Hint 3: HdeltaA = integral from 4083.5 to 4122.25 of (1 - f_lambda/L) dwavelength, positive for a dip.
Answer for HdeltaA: -2.3 A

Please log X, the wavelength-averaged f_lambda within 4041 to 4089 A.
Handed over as 1.99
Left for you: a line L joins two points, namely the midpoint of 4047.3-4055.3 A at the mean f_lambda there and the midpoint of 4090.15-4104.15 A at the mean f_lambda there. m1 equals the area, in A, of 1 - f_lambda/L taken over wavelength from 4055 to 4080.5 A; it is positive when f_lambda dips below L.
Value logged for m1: 1.6 A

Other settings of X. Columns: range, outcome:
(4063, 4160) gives 2.08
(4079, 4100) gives 2.31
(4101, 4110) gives 1.99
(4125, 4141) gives 2.12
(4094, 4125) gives 2.08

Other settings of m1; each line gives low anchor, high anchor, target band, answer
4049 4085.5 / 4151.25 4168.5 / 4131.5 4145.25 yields 0.67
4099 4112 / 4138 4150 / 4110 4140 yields -0.95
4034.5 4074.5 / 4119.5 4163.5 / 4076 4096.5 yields -2.78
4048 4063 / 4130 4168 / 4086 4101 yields -1.93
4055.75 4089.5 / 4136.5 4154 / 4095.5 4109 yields -0.14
